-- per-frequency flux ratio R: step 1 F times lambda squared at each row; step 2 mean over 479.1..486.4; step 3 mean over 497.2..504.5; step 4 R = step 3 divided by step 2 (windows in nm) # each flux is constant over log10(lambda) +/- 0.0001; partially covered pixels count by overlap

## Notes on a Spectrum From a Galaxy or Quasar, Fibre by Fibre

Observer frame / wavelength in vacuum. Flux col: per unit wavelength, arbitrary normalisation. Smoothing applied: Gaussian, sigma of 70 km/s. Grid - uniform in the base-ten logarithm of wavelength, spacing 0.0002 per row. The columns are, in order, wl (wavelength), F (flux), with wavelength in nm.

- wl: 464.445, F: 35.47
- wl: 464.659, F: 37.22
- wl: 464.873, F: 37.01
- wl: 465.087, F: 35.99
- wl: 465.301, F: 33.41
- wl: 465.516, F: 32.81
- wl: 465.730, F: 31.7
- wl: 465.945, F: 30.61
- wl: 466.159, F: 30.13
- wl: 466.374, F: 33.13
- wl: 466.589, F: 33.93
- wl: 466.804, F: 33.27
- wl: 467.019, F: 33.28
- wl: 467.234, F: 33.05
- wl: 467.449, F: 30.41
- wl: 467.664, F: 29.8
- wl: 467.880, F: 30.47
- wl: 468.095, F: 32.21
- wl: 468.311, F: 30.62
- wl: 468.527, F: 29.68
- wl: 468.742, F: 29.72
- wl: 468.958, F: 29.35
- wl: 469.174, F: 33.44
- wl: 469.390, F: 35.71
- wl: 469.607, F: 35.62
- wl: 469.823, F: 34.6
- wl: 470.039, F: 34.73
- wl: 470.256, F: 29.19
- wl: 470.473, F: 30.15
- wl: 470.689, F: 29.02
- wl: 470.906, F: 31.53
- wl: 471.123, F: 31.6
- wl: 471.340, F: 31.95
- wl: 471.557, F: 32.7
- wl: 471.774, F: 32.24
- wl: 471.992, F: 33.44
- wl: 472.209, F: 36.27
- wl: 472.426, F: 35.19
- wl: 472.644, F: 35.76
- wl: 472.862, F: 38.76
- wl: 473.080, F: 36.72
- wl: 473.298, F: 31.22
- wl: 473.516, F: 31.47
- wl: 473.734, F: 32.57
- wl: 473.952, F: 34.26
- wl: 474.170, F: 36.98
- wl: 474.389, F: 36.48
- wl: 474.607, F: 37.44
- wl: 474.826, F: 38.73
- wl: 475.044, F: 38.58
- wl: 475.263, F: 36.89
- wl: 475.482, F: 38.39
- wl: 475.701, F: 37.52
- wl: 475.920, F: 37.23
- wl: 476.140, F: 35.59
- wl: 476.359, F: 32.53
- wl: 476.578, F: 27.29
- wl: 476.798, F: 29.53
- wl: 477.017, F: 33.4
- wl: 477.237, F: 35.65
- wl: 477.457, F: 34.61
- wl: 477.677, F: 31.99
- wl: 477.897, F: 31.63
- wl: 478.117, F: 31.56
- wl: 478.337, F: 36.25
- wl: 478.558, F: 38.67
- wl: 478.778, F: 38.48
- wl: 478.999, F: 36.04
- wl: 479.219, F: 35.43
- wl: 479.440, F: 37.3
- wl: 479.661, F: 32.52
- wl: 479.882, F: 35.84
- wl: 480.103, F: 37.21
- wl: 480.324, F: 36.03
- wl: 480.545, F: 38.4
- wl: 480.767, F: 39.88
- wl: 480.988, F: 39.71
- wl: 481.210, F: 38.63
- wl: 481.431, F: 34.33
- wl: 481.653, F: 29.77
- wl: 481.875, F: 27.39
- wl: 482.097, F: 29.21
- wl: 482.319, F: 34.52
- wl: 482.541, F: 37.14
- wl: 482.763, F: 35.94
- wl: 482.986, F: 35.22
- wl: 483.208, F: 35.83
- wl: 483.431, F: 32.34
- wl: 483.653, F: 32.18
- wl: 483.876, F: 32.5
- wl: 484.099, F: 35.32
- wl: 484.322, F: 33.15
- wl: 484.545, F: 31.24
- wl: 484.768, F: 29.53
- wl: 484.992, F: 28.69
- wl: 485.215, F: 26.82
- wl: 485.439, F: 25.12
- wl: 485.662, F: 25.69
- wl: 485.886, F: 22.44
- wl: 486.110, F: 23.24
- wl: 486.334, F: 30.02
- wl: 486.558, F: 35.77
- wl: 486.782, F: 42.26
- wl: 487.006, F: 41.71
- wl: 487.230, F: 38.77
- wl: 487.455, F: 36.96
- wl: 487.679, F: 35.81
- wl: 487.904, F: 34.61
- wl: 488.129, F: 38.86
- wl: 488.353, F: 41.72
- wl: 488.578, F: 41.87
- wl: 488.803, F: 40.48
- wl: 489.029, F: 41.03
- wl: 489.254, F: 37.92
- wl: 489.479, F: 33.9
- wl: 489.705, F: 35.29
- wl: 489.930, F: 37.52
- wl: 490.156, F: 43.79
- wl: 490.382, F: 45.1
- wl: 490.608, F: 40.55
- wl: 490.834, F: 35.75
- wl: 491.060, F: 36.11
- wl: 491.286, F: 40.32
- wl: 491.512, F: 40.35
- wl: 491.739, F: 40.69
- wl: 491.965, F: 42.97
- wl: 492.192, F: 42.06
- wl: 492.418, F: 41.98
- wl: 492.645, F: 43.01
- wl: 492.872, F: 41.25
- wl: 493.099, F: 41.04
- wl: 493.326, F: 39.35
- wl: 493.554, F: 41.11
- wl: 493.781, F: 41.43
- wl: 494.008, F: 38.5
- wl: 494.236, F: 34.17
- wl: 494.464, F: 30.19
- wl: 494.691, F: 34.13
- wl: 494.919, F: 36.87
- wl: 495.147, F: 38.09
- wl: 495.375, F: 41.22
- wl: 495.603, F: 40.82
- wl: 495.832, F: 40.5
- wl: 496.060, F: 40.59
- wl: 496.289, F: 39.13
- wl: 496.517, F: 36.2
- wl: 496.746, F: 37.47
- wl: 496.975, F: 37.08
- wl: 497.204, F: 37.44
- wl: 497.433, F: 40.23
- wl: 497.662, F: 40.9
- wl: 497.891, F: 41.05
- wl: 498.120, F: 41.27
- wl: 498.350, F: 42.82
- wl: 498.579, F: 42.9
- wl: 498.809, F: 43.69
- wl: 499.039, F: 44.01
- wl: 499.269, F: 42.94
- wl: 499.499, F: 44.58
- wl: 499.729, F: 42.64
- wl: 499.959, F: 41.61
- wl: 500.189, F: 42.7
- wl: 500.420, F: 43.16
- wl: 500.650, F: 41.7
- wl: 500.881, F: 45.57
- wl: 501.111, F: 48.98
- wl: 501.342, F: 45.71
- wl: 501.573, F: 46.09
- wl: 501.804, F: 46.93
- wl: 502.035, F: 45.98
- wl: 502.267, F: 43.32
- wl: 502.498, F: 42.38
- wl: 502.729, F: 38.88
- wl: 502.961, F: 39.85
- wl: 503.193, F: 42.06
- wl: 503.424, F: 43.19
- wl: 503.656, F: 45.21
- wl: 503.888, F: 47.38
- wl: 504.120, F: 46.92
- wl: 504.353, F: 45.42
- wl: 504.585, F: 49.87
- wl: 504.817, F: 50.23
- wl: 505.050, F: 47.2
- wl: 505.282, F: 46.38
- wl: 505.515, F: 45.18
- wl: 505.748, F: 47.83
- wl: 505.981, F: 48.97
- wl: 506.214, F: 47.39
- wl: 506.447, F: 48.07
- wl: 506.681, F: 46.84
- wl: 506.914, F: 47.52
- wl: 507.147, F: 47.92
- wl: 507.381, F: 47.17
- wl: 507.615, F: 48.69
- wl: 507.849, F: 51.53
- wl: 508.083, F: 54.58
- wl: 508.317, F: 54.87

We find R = 1.43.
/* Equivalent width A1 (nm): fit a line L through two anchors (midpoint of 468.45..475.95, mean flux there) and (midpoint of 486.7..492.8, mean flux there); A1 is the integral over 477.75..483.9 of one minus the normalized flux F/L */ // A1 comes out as 0.31 nm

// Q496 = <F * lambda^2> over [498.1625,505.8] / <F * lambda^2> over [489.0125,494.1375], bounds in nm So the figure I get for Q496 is 1.2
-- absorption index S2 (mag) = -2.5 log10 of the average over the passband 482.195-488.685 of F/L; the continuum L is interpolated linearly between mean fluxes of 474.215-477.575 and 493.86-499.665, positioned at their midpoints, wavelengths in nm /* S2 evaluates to 0.11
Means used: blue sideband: 35.3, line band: 33.6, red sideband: 39.5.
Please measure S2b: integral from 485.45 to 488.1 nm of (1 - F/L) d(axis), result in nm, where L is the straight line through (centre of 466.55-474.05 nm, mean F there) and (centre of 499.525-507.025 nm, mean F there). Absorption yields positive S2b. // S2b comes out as 0.39 nm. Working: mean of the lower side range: 32.7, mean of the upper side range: 45.3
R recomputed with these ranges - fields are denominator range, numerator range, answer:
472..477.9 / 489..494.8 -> 1.20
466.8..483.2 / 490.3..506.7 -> 1.37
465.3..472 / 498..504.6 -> 1.58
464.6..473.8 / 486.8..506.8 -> 1.43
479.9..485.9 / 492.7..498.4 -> 1.24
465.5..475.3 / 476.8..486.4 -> 1.05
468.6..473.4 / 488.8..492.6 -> 1.30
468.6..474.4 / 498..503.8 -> 1.48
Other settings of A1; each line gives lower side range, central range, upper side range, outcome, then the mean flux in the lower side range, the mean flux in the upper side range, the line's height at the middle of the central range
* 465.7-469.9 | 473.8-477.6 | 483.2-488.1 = -0.37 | 32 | 32.3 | 32.2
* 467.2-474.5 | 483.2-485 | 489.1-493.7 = 0.25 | 32.9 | 40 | 37.5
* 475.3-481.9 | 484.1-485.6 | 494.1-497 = 0.27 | 35.1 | 37.4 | 35.9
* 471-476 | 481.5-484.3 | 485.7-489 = 0.20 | 35.3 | 35.9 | 35.7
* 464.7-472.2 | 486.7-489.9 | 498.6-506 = 0.09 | 32.3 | 44.8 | 39.7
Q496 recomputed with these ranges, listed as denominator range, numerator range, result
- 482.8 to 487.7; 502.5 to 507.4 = 1.54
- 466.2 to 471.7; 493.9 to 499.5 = 1.38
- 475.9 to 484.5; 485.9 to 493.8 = 1.17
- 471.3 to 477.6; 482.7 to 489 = 1.02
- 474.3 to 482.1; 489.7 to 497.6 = 1.19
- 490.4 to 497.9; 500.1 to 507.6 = 1.21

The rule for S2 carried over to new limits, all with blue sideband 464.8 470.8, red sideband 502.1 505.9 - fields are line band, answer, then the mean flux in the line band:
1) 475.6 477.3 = 0.056 mag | 33.5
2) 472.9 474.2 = 0.010 mag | 34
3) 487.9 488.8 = -0.012 mag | 40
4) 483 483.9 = 0.131 mag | 33.5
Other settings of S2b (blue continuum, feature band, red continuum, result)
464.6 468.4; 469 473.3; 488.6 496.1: 0.05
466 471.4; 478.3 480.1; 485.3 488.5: -0.18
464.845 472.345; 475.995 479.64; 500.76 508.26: 0.19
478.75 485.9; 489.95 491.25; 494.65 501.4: -0.09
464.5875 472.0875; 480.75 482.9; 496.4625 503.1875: 0.13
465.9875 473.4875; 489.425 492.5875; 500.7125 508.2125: 0.09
